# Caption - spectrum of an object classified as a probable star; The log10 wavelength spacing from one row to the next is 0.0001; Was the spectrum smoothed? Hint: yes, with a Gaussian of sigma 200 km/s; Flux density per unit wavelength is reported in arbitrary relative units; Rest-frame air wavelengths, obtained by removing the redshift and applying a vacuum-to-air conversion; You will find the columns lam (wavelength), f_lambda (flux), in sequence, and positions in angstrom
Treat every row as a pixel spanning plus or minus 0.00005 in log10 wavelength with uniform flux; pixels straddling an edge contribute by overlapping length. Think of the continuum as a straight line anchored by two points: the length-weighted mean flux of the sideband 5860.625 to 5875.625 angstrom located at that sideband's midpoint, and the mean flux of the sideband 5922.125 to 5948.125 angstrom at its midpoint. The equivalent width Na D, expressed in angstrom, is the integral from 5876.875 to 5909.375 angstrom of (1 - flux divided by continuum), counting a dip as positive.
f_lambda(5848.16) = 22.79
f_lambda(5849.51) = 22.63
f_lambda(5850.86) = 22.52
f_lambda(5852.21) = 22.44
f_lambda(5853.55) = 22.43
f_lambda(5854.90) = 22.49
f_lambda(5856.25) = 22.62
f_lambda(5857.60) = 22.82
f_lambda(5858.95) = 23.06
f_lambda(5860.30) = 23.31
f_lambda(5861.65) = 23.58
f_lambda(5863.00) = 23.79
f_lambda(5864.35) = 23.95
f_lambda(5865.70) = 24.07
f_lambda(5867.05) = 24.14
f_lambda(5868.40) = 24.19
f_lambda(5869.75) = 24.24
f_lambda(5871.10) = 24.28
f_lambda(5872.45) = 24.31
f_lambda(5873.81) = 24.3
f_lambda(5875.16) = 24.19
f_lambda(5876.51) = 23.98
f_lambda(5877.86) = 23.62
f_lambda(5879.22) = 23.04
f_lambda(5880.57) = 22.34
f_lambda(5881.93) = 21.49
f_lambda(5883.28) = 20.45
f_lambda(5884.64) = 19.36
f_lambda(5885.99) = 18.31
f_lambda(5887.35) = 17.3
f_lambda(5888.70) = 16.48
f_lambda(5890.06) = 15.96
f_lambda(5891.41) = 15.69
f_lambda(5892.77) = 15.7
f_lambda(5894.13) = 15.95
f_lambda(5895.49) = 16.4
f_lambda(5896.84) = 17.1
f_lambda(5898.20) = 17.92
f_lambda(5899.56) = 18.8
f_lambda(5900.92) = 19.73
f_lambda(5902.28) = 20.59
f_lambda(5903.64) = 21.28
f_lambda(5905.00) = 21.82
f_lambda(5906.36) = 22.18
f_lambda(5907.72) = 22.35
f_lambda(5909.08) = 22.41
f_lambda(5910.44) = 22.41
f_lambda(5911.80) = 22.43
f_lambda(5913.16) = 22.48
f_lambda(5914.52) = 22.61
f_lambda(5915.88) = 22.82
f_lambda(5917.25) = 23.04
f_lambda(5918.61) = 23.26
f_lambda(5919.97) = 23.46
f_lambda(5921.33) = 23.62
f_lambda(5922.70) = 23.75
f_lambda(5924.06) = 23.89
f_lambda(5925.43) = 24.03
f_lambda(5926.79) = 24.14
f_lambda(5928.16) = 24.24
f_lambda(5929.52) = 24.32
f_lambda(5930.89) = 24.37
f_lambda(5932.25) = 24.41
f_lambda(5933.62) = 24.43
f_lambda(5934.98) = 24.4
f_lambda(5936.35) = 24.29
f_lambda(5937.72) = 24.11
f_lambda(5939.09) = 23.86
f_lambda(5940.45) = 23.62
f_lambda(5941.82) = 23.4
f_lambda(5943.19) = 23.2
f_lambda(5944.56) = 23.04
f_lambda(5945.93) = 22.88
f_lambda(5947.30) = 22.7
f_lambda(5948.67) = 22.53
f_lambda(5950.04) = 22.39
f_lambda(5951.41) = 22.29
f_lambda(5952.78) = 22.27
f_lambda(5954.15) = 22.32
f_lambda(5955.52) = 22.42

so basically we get 6.2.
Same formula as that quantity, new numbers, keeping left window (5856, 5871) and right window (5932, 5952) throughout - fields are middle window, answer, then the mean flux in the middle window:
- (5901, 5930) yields 0.8 angstrom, 22.8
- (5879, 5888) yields 1.3 angstrom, 20.2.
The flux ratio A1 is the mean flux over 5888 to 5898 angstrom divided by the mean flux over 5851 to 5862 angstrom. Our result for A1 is 0.7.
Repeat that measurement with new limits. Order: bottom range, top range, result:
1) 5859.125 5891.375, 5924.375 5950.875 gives 1.07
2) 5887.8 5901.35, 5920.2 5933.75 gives 1.42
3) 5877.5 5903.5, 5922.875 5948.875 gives 1.27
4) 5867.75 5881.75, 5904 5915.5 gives 0.94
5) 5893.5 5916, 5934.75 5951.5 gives 1.14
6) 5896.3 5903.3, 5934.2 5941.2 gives 1.27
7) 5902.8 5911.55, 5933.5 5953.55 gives 1.05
